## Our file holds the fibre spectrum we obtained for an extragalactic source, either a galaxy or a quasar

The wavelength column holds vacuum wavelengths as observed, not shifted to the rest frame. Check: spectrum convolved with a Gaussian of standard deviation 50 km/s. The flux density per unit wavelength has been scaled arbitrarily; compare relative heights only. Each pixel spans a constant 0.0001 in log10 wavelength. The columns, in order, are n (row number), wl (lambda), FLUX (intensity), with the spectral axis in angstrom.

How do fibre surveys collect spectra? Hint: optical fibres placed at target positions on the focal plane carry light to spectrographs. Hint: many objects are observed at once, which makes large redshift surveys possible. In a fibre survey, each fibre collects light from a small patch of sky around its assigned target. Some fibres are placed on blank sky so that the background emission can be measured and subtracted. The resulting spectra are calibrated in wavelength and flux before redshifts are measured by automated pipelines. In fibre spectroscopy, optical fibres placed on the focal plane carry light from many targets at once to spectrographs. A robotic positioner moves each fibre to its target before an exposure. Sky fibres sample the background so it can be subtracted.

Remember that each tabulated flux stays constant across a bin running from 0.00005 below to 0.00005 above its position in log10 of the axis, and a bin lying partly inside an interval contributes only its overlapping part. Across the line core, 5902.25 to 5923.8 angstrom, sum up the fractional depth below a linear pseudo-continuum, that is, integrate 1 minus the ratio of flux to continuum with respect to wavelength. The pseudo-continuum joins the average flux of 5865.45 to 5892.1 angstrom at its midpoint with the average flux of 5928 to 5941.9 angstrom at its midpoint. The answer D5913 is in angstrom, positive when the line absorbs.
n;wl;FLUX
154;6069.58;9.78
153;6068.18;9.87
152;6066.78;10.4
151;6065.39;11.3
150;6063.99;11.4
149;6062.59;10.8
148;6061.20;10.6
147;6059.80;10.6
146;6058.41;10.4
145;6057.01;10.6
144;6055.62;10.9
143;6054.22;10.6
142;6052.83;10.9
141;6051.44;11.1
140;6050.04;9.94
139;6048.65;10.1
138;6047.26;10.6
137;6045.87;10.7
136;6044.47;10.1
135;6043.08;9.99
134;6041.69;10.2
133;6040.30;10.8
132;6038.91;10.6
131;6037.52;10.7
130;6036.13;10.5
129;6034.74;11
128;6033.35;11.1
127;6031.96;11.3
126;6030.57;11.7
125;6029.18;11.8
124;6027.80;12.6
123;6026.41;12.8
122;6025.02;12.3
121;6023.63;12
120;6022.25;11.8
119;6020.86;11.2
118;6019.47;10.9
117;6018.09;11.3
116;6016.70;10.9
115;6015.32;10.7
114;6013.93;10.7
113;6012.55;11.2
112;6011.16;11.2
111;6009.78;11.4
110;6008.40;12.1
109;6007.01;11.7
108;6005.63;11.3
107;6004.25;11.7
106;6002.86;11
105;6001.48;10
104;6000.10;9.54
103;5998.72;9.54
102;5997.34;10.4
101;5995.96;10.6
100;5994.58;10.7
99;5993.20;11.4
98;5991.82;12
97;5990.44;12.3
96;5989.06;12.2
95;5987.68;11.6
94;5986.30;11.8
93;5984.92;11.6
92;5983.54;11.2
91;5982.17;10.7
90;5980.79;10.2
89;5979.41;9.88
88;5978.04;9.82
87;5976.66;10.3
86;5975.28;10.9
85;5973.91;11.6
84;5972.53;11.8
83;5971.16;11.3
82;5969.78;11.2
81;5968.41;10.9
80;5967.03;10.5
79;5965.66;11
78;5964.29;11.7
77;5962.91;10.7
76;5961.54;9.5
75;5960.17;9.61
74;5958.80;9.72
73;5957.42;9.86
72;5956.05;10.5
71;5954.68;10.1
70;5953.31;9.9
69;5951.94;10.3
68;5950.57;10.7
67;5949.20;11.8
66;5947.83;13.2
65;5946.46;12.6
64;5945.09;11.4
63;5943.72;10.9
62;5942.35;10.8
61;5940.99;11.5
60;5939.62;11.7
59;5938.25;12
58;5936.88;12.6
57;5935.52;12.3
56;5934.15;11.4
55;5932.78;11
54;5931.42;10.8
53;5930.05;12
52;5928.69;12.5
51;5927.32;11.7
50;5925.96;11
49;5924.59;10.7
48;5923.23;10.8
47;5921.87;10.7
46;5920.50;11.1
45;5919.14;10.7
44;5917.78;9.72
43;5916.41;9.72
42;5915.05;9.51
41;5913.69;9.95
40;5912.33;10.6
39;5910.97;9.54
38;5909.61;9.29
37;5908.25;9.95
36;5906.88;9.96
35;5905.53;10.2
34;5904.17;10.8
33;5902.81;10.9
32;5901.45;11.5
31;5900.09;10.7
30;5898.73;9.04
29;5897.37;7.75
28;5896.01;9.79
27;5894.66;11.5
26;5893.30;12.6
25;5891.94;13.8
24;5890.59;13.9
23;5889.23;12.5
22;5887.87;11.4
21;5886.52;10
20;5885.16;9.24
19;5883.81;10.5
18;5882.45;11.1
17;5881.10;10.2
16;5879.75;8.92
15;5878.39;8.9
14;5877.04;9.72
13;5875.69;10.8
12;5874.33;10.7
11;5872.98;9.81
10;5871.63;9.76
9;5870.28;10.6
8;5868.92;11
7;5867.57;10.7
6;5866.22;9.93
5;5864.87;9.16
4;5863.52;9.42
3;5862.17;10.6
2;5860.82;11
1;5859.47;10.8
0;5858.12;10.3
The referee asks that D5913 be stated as 2.1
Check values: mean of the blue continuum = 10.6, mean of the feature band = 10.2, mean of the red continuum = 11.8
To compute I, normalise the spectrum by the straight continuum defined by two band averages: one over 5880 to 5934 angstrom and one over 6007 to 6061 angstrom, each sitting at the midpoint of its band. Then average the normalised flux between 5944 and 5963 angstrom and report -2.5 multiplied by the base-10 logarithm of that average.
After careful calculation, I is 0.01 mag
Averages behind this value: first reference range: 10.7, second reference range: 11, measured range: 10.7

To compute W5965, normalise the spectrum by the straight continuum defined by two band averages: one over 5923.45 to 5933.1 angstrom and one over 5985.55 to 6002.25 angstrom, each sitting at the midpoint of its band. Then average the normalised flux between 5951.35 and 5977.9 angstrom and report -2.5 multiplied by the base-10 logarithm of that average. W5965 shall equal 0.059 mag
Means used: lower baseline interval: 11.4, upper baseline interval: 11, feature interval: 10.6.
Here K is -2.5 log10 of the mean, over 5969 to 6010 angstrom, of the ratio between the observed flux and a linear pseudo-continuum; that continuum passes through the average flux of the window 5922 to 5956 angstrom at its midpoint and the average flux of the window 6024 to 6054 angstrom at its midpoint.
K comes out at 0.01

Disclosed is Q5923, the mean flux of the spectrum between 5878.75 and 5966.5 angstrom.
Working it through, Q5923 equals 10.8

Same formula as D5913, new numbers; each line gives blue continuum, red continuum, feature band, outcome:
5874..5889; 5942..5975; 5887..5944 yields -2.53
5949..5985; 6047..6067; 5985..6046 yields -2.98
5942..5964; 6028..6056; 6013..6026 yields -0.71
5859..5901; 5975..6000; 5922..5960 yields -1.69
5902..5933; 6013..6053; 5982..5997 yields -0.82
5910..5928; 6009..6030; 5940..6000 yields 0.31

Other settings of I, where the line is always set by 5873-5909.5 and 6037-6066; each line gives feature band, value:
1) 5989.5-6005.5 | -0.03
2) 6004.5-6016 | -0.07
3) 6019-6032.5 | -0.12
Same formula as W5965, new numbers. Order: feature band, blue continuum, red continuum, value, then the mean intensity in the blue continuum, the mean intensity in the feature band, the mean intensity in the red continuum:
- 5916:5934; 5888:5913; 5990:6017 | -0.01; 10.8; 11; 11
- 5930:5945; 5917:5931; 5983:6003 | -0.04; 11.1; 11.5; 11.1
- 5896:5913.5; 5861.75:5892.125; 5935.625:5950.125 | 0.11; 10.5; 10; 11.9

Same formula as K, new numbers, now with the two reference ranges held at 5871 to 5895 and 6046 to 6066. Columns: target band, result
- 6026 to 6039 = -0.07 mag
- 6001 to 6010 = -0.06 mag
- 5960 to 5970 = 0.01 mag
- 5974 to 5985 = 0.02 mag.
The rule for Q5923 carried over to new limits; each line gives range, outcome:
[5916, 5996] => 11.1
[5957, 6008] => 10.9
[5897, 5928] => 10.3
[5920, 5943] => 11.5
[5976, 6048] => 11.1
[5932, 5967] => 11.1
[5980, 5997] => 11.3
